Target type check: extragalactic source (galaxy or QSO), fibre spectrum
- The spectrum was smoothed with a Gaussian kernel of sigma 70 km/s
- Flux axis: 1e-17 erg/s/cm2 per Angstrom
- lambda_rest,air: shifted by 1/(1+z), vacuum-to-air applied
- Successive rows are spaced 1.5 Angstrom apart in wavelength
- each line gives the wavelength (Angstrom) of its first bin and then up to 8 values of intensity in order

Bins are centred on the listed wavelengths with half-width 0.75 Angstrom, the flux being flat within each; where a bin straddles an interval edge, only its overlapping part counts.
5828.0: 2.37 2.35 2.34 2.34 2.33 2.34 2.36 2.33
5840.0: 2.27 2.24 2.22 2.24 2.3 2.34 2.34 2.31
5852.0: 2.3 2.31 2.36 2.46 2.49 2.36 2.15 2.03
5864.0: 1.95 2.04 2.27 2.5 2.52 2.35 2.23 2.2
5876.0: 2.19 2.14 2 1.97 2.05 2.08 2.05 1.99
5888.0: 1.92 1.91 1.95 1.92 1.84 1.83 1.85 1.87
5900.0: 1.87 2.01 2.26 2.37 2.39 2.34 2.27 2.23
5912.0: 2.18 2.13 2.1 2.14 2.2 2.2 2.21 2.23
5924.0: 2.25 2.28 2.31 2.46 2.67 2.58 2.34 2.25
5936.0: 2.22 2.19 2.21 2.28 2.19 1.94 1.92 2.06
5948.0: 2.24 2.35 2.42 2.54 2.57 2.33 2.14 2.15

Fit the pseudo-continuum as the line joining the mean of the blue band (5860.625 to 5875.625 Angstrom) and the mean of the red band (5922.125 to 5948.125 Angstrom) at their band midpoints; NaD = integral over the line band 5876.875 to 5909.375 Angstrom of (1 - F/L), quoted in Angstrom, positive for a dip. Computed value 2.9 Angstrom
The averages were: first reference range 2.23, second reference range 2.26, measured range 2.04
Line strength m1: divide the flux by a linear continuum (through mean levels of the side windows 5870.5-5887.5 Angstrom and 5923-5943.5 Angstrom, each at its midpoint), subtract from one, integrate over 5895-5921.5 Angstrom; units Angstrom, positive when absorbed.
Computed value 1.0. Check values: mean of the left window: 2.12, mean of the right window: 2.31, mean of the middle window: 2.14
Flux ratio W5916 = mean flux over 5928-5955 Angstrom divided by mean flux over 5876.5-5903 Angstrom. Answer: 1.17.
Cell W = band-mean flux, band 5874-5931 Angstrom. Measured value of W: 2.13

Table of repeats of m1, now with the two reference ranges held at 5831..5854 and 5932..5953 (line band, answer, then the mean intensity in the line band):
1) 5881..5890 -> 1.07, 2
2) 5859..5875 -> 0.36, 2.23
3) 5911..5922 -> 0.38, 2.17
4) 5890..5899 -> 1.54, 1.88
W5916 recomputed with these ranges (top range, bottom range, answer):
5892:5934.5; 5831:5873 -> 0.95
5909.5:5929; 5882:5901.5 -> 1.15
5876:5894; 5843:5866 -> 0.88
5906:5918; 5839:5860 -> 0.95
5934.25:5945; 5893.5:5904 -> 1.11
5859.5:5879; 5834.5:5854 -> 0.96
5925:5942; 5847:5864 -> 1.02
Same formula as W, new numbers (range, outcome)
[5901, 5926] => 2.22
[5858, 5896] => 2.11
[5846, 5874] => 2.29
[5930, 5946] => 2.23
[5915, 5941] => 2.29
